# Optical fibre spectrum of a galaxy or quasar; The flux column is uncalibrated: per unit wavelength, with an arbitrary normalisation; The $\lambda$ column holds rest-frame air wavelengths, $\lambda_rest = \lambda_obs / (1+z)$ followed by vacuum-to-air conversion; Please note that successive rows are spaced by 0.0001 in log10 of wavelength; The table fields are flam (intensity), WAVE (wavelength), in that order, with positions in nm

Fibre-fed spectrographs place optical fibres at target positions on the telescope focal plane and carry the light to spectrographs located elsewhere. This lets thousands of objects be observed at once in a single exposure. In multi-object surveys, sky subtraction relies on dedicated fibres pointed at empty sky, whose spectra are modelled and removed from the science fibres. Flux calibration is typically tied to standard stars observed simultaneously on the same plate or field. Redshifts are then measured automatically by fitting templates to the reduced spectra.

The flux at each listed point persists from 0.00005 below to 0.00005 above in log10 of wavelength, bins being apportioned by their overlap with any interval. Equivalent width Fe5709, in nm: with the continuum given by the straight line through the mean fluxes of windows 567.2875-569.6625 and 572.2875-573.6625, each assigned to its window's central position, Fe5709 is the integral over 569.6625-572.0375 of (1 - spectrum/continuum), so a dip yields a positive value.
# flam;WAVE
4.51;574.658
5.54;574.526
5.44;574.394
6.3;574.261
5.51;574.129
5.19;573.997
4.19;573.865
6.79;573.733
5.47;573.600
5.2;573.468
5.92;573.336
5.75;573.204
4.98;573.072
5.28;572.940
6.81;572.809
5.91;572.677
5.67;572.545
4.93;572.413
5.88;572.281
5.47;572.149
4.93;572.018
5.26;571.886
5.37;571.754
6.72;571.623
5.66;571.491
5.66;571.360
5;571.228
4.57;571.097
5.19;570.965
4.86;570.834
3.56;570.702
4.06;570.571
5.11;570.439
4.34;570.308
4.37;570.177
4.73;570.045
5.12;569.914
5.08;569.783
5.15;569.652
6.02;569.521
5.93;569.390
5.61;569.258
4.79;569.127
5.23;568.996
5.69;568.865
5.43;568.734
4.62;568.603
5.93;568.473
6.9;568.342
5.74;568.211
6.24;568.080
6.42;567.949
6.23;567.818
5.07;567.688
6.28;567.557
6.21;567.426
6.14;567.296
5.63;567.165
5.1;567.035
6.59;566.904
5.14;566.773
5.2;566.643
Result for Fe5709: 0.29 nm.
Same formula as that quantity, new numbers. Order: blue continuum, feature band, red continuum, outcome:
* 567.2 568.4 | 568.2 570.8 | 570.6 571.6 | 0.18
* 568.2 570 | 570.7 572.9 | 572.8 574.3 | 0.04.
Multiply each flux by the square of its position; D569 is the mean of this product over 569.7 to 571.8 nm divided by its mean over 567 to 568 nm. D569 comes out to 0.85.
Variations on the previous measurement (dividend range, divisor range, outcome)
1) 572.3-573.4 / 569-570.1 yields 1.08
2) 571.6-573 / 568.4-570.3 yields 1.08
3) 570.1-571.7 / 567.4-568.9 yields 0.84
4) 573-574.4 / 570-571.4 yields 1.20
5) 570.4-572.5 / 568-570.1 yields 0.94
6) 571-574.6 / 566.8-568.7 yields 0.95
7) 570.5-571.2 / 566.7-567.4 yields 0.79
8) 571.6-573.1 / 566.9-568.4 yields 0.94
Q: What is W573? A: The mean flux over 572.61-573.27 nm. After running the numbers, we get 5.75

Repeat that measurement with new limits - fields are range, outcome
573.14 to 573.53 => 5.63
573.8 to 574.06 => 4.69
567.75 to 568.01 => 6.32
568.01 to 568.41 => 6.28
